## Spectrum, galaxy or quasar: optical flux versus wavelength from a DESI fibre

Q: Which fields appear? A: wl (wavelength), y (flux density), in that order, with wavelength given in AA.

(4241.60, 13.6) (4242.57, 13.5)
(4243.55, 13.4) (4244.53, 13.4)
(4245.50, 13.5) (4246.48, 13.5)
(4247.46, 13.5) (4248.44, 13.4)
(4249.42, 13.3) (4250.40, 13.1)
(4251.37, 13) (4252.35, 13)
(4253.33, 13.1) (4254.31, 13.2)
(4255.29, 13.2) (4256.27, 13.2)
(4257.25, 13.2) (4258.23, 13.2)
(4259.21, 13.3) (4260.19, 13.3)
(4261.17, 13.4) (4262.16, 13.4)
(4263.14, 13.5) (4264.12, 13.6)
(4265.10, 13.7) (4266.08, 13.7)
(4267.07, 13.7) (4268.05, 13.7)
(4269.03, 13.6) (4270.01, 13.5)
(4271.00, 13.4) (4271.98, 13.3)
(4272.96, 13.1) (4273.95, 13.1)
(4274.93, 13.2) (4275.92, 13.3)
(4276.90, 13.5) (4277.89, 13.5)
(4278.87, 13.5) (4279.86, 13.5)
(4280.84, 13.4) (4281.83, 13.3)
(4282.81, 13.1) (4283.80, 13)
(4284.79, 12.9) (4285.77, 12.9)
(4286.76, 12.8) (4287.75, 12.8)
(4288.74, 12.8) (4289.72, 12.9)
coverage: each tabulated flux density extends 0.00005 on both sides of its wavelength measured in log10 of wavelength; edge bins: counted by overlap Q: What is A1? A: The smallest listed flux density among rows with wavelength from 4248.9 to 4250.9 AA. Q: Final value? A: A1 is 13.1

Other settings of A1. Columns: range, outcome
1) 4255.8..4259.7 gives 13.2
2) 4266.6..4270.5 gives 13.5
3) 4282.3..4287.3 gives 12.8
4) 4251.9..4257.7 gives 13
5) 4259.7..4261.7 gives 13.3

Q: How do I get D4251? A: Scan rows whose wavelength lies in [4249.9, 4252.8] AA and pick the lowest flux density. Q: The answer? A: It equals 13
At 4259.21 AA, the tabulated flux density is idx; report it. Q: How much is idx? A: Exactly 13.3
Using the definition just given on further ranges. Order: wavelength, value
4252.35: 13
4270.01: 13.5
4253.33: 13.1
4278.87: 13.5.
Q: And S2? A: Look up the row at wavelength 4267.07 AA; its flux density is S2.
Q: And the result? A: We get 13.7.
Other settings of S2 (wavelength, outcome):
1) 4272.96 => 13.1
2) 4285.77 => 12.9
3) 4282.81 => 13.1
